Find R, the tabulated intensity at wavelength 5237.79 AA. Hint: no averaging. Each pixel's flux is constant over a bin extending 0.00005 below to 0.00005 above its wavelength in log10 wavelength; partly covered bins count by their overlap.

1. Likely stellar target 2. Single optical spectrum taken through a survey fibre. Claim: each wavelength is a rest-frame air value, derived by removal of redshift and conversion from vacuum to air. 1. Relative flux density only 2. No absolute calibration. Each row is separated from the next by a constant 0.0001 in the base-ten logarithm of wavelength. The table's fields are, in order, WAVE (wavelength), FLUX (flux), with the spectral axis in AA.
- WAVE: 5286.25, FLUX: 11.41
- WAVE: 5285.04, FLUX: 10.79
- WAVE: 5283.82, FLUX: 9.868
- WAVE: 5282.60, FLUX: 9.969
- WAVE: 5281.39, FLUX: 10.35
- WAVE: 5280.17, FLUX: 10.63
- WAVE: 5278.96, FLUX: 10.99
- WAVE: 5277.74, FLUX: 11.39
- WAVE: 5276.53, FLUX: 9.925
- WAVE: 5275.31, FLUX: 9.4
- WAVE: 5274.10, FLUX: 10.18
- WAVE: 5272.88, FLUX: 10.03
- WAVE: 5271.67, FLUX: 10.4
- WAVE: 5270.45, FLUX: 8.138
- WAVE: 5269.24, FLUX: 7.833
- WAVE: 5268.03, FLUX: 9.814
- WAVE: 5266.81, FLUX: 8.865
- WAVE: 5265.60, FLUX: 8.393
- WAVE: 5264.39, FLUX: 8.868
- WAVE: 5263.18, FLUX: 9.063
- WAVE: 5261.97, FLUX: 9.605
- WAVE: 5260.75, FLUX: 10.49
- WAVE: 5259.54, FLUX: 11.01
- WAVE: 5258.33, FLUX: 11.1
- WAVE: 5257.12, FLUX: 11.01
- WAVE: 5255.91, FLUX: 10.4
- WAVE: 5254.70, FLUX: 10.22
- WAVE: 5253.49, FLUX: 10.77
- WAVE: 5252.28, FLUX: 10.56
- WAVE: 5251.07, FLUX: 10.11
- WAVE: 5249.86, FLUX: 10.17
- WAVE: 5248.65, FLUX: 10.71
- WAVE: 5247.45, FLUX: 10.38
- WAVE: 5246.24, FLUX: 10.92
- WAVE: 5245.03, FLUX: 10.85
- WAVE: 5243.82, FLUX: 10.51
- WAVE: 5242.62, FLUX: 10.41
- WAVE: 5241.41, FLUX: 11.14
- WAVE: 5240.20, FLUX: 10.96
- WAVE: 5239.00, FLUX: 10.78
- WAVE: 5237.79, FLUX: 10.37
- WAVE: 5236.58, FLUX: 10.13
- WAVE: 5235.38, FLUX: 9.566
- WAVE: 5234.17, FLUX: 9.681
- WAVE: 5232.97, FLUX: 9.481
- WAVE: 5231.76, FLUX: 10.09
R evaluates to 10.37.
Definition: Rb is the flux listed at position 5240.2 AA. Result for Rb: 10.96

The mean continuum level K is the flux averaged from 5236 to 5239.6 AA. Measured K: 10.4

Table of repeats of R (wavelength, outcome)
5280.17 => 10.63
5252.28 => 10.56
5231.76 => 10.09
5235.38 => 9.566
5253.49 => 10.77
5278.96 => 10.99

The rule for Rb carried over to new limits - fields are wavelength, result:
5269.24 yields 7.833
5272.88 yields 10.03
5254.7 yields 10.22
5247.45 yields 10.38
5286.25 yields 11.41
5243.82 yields 10.51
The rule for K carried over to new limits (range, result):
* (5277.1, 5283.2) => 10.7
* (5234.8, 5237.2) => 9.86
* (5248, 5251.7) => 10.3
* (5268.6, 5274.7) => 9.32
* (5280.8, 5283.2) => 10.2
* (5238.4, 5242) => 11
